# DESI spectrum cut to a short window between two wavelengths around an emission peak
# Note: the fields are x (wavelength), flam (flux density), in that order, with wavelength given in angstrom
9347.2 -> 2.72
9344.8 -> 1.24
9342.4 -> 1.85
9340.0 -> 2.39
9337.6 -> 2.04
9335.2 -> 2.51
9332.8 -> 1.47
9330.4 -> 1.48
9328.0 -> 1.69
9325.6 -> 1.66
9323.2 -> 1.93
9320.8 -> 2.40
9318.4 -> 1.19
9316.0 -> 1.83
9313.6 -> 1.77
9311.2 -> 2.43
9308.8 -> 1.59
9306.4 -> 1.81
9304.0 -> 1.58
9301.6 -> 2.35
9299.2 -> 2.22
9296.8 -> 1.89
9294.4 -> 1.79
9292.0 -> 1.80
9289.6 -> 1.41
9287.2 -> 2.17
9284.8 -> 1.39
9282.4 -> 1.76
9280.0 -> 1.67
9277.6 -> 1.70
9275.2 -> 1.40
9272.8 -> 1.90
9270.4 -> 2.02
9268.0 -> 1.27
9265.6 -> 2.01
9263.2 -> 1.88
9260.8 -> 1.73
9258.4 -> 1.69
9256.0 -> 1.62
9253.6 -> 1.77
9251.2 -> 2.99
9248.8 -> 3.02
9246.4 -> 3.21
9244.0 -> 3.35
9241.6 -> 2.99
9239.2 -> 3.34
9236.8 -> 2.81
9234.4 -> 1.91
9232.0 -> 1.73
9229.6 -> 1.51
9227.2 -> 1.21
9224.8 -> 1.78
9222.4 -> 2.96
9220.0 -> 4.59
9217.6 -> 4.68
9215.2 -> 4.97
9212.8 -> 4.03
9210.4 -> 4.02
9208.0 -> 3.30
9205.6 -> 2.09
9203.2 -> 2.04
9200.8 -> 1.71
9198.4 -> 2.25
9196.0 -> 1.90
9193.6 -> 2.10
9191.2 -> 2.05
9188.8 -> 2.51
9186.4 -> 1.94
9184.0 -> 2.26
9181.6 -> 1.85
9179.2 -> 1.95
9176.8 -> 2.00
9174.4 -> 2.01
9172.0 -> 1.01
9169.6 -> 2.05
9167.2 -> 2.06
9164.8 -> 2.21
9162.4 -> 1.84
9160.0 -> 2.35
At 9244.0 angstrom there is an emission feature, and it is [N II] 6583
